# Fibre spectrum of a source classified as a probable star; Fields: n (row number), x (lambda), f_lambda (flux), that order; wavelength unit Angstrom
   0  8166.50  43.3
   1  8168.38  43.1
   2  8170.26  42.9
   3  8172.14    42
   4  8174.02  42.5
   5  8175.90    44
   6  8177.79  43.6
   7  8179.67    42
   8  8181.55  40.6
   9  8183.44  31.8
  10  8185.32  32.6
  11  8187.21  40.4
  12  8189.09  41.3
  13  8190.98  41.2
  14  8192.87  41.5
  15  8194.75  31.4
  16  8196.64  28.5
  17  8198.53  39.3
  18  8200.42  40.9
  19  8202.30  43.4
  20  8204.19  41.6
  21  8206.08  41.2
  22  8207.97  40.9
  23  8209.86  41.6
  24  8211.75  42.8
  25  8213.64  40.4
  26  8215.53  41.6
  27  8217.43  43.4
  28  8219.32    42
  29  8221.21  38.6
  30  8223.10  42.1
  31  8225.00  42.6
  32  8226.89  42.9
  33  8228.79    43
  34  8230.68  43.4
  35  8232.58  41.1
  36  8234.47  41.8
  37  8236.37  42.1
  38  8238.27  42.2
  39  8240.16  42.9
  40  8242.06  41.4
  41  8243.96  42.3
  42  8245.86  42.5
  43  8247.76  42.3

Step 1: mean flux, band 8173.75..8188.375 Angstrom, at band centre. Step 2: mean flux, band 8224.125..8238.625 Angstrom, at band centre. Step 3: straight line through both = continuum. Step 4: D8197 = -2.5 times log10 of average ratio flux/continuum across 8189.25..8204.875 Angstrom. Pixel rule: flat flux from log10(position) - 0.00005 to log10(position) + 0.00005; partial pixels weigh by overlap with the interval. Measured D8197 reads 0.053 mag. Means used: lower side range 39.6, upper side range 42.4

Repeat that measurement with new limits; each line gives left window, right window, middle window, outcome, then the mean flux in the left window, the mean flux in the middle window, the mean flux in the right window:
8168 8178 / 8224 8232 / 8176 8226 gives 0.08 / 43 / 40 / 42.8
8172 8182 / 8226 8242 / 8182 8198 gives 0.17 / 42.6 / 36.3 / 42.4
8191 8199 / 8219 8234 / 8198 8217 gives -0.09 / 35.6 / 41.5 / 42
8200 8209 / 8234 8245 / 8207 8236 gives 0.00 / 41.7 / 41.9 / 42.1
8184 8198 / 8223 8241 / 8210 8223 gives -0.03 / 36.6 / 41.5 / 42.4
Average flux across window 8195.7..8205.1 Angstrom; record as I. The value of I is 38.7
